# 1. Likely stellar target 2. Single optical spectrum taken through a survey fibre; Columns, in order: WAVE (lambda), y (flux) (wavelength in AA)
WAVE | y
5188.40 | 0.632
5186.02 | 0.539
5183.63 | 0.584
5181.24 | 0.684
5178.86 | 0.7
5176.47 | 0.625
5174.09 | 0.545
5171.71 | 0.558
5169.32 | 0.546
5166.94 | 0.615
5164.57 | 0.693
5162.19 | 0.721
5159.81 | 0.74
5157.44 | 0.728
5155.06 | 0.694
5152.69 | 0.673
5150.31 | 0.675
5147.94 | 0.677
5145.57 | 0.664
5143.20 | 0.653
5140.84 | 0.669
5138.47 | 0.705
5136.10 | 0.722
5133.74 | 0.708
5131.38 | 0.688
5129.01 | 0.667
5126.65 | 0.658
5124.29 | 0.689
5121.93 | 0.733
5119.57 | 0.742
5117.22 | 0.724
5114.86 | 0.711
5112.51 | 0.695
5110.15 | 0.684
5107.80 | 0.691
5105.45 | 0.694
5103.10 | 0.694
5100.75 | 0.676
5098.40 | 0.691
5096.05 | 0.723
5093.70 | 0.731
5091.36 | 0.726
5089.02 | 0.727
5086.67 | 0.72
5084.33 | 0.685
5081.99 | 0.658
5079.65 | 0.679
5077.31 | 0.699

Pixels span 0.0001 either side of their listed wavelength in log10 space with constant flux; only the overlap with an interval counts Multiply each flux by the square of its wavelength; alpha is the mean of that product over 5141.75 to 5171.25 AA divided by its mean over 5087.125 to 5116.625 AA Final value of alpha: 0.97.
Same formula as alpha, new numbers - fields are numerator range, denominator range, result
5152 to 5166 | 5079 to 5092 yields 1.04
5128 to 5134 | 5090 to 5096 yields 0.95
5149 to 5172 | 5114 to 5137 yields 0.96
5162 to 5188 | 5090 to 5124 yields 0.89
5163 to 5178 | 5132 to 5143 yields 0.88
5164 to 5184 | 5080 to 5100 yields 0.90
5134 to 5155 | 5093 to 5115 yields 0.99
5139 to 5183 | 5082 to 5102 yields 0.96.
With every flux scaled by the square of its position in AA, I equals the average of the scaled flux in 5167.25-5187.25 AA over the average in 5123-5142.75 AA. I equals 0.89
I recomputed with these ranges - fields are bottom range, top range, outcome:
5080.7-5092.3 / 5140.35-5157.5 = 0.99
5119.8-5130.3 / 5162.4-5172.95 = 0.90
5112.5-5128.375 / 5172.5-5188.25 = 0.89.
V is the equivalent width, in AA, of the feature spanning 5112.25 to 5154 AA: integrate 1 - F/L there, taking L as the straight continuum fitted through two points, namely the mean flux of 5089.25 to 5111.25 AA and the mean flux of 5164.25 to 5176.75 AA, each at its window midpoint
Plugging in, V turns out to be -2.75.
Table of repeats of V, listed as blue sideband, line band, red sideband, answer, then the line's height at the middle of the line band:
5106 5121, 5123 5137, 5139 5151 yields 0.0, 0.688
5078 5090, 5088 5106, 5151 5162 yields -0.3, 0.696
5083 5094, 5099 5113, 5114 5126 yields 0.5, 0.717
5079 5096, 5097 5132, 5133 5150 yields 0.0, 0.695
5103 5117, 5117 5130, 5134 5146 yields -0.2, 0.692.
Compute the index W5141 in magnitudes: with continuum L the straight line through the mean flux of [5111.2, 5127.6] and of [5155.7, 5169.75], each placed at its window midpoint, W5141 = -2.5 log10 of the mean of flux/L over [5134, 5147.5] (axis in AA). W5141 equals 0.017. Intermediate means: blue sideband 0.708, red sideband 0.682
